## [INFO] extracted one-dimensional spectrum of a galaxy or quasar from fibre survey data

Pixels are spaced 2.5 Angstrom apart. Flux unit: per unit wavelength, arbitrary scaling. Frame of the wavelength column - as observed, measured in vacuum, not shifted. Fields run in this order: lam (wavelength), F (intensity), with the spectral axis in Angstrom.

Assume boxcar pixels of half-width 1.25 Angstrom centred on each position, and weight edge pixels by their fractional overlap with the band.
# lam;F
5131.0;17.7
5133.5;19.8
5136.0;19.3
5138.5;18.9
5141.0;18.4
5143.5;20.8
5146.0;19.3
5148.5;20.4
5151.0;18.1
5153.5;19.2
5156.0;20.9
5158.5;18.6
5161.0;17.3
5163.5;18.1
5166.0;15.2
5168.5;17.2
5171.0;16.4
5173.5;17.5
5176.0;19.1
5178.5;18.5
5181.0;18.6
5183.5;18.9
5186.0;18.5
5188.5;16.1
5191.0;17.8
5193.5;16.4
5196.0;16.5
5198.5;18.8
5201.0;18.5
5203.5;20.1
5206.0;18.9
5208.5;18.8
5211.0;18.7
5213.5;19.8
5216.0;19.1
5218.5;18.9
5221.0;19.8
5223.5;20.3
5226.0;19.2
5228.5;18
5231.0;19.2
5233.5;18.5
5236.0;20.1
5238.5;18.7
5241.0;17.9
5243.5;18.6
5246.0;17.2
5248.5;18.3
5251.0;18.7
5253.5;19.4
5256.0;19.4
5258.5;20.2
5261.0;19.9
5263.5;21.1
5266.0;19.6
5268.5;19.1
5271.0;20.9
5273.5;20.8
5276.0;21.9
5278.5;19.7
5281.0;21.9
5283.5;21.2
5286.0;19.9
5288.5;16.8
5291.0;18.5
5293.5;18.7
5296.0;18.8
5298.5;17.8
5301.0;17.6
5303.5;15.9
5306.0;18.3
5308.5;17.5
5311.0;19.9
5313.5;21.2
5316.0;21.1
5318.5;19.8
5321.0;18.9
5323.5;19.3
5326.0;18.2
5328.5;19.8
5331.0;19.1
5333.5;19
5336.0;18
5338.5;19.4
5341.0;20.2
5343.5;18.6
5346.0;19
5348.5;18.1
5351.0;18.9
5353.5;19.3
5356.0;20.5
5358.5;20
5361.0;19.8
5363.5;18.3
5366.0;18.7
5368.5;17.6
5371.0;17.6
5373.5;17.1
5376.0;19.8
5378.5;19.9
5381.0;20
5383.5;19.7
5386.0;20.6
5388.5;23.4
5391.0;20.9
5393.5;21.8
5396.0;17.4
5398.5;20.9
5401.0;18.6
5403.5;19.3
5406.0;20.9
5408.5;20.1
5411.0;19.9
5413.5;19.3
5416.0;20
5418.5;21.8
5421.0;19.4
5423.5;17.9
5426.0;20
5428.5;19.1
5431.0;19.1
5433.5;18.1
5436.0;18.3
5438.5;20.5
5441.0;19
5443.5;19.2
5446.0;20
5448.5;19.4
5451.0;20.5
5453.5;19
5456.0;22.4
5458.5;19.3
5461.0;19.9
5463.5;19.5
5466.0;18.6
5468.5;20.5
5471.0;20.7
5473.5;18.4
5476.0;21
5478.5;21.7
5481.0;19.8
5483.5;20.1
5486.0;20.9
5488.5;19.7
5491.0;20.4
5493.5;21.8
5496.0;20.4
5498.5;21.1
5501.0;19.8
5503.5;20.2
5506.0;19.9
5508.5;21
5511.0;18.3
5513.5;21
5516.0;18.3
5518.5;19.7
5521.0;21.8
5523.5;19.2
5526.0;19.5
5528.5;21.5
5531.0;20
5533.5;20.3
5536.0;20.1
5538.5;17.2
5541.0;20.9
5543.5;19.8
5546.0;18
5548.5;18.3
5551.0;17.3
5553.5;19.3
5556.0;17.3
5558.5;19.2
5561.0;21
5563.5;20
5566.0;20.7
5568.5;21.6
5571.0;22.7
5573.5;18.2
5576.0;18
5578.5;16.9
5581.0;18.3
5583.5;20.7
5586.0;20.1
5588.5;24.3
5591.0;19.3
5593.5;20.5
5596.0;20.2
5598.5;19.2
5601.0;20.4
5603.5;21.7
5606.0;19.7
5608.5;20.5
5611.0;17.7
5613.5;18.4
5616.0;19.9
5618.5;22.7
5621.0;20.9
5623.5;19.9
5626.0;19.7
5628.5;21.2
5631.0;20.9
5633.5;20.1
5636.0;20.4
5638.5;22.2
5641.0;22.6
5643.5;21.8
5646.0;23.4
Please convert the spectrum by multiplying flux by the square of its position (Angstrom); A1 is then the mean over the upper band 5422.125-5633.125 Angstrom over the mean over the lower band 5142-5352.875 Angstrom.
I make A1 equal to 1.2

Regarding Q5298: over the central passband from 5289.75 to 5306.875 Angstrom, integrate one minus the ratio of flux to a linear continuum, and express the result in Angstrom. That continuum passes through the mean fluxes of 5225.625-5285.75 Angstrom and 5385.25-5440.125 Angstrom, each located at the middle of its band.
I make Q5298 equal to 1.5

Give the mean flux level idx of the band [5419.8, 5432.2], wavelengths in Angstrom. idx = 19.1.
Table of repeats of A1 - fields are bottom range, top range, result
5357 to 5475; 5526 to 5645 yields 1.09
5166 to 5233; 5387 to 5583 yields 1.20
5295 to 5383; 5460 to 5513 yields 1.13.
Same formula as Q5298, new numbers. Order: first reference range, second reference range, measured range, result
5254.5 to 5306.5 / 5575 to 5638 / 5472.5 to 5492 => -0.42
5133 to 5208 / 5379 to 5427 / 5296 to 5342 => 1.30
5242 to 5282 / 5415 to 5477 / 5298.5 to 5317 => 0.99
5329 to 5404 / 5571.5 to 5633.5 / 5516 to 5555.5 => 0.77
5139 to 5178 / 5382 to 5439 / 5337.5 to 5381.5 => 1.23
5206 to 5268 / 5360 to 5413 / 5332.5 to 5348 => 0.39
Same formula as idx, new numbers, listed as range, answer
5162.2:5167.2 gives 16.7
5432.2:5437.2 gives 18.2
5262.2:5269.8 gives 19.9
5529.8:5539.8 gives 19.4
